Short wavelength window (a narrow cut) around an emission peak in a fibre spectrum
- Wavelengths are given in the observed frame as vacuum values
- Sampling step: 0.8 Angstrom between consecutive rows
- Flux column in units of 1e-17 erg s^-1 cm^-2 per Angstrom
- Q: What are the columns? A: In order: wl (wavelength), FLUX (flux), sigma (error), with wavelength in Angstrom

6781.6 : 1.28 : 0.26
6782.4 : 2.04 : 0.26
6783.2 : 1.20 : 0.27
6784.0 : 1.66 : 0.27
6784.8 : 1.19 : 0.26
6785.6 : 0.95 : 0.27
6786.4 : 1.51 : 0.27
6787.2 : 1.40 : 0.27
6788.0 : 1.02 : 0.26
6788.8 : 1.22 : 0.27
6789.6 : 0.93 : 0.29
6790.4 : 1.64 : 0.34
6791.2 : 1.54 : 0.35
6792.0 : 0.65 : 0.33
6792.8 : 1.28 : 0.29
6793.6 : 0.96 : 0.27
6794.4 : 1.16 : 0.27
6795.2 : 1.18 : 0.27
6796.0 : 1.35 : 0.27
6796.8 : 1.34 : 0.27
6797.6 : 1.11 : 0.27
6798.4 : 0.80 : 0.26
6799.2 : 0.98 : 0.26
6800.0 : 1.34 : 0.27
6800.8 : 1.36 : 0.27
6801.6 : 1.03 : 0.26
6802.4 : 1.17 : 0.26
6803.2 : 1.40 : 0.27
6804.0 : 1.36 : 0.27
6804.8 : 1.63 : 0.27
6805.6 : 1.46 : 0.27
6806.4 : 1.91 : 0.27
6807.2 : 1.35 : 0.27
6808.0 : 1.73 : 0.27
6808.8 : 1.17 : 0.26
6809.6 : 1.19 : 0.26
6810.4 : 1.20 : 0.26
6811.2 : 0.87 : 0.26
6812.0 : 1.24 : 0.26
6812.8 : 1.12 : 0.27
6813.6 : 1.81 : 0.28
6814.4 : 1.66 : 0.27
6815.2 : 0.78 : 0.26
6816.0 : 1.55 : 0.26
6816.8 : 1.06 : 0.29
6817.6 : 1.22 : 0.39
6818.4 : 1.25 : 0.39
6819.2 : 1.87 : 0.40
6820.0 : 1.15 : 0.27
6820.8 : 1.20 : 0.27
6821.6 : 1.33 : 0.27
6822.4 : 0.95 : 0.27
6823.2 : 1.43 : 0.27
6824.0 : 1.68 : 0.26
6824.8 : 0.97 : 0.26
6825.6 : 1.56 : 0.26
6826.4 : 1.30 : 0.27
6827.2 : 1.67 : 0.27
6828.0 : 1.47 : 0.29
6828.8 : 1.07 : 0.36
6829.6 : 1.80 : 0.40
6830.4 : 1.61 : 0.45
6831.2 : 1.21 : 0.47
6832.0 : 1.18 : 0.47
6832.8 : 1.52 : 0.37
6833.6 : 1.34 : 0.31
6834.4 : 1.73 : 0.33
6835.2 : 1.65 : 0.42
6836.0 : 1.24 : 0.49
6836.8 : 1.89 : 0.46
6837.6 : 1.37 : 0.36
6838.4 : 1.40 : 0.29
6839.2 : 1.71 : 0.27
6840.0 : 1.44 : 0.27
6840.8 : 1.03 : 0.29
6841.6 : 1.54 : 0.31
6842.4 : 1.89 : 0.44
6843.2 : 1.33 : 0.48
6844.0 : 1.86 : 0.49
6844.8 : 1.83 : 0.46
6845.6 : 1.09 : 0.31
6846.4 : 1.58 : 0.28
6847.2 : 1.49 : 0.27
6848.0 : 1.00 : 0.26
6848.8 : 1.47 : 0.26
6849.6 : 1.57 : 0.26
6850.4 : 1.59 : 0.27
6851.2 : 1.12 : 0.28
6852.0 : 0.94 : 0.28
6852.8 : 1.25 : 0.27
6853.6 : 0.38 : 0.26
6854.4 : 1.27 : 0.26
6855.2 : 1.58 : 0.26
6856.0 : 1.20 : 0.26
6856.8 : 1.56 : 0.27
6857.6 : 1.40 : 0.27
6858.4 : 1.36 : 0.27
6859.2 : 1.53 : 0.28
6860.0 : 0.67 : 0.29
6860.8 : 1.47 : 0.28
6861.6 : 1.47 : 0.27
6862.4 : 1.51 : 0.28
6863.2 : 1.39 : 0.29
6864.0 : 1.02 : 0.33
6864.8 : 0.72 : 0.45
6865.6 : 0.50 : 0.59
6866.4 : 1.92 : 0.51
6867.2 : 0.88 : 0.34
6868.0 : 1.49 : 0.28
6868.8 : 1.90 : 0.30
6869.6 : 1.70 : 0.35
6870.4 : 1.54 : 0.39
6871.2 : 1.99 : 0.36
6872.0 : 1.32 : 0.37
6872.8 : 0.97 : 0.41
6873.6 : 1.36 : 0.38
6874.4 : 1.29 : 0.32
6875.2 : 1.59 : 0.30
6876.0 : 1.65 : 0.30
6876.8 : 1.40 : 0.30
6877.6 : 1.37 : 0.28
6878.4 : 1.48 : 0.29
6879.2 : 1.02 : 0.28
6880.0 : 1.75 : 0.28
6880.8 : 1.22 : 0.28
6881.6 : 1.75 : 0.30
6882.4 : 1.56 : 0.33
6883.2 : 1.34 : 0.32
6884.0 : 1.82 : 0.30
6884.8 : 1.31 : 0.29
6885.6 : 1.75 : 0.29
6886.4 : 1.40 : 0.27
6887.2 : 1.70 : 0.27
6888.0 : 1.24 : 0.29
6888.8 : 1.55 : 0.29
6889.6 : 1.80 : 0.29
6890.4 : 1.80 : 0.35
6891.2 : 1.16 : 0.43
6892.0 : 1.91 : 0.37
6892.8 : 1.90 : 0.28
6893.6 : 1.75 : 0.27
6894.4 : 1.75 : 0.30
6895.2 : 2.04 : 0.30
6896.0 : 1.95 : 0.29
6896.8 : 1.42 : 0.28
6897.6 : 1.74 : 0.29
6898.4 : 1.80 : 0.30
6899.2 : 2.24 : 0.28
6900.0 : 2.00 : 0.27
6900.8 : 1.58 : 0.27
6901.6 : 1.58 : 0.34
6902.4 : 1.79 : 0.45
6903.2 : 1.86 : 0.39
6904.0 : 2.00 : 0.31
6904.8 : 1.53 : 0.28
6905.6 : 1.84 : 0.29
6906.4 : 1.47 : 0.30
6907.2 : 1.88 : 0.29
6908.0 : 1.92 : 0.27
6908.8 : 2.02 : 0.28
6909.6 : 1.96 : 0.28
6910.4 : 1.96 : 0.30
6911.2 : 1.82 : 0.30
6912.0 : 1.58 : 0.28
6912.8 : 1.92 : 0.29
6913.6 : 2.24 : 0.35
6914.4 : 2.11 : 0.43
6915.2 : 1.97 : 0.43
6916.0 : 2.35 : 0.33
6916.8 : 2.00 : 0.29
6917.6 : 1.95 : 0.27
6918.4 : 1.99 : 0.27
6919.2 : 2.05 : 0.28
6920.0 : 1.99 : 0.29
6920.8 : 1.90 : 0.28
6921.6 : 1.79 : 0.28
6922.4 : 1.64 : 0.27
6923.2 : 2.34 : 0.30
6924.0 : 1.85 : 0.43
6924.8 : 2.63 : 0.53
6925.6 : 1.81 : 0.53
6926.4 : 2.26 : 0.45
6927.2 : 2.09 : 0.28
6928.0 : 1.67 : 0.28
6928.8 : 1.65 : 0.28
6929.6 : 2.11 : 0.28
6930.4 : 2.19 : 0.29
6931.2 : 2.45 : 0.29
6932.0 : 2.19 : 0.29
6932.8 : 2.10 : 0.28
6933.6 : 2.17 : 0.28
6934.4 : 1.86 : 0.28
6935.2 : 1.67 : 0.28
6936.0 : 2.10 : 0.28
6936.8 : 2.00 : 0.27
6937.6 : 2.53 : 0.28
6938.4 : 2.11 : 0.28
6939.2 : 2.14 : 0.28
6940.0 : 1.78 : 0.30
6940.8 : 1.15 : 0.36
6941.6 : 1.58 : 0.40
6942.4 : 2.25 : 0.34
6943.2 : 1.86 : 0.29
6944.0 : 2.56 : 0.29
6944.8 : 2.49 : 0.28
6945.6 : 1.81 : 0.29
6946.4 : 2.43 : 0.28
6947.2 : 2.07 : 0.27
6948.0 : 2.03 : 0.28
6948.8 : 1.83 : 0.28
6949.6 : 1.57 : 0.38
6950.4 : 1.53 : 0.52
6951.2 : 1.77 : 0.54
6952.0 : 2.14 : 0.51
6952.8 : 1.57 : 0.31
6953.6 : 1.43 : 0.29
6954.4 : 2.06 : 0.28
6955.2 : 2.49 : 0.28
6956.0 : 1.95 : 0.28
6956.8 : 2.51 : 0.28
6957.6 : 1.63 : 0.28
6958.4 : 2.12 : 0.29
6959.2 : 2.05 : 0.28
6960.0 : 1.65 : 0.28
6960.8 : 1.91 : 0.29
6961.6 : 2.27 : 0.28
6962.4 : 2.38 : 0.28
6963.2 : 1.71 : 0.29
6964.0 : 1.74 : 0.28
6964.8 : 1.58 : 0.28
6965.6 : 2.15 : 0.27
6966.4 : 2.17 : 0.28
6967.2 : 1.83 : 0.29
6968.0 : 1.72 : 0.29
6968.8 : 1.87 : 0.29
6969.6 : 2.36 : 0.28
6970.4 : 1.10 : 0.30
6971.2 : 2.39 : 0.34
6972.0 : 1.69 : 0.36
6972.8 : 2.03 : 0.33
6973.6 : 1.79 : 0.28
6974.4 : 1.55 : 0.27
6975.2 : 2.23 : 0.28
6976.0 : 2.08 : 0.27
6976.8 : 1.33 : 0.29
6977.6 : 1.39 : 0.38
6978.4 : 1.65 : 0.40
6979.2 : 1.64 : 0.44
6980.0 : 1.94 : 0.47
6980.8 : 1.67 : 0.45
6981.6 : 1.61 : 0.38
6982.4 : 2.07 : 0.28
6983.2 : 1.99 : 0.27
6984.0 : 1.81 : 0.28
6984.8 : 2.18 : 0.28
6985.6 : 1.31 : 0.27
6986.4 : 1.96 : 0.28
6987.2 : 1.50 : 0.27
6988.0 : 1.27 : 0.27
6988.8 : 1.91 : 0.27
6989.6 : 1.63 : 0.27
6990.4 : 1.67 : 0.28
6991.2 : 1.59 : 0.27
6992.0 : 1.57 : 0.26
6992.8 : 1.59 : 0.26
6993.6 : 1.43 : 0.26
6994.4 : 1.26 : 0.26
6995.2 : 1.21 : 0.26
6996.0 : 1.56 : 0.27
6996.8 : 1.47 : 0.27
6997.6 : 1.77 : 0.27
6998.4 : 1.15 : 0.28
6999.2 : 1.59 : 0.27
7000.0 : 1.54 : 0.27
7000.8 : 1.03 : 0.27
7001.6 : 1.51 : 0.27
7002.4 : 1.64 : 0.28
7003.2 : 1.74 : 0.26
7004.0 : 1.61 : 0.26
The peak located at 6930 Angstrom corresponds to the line Mg II 2798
